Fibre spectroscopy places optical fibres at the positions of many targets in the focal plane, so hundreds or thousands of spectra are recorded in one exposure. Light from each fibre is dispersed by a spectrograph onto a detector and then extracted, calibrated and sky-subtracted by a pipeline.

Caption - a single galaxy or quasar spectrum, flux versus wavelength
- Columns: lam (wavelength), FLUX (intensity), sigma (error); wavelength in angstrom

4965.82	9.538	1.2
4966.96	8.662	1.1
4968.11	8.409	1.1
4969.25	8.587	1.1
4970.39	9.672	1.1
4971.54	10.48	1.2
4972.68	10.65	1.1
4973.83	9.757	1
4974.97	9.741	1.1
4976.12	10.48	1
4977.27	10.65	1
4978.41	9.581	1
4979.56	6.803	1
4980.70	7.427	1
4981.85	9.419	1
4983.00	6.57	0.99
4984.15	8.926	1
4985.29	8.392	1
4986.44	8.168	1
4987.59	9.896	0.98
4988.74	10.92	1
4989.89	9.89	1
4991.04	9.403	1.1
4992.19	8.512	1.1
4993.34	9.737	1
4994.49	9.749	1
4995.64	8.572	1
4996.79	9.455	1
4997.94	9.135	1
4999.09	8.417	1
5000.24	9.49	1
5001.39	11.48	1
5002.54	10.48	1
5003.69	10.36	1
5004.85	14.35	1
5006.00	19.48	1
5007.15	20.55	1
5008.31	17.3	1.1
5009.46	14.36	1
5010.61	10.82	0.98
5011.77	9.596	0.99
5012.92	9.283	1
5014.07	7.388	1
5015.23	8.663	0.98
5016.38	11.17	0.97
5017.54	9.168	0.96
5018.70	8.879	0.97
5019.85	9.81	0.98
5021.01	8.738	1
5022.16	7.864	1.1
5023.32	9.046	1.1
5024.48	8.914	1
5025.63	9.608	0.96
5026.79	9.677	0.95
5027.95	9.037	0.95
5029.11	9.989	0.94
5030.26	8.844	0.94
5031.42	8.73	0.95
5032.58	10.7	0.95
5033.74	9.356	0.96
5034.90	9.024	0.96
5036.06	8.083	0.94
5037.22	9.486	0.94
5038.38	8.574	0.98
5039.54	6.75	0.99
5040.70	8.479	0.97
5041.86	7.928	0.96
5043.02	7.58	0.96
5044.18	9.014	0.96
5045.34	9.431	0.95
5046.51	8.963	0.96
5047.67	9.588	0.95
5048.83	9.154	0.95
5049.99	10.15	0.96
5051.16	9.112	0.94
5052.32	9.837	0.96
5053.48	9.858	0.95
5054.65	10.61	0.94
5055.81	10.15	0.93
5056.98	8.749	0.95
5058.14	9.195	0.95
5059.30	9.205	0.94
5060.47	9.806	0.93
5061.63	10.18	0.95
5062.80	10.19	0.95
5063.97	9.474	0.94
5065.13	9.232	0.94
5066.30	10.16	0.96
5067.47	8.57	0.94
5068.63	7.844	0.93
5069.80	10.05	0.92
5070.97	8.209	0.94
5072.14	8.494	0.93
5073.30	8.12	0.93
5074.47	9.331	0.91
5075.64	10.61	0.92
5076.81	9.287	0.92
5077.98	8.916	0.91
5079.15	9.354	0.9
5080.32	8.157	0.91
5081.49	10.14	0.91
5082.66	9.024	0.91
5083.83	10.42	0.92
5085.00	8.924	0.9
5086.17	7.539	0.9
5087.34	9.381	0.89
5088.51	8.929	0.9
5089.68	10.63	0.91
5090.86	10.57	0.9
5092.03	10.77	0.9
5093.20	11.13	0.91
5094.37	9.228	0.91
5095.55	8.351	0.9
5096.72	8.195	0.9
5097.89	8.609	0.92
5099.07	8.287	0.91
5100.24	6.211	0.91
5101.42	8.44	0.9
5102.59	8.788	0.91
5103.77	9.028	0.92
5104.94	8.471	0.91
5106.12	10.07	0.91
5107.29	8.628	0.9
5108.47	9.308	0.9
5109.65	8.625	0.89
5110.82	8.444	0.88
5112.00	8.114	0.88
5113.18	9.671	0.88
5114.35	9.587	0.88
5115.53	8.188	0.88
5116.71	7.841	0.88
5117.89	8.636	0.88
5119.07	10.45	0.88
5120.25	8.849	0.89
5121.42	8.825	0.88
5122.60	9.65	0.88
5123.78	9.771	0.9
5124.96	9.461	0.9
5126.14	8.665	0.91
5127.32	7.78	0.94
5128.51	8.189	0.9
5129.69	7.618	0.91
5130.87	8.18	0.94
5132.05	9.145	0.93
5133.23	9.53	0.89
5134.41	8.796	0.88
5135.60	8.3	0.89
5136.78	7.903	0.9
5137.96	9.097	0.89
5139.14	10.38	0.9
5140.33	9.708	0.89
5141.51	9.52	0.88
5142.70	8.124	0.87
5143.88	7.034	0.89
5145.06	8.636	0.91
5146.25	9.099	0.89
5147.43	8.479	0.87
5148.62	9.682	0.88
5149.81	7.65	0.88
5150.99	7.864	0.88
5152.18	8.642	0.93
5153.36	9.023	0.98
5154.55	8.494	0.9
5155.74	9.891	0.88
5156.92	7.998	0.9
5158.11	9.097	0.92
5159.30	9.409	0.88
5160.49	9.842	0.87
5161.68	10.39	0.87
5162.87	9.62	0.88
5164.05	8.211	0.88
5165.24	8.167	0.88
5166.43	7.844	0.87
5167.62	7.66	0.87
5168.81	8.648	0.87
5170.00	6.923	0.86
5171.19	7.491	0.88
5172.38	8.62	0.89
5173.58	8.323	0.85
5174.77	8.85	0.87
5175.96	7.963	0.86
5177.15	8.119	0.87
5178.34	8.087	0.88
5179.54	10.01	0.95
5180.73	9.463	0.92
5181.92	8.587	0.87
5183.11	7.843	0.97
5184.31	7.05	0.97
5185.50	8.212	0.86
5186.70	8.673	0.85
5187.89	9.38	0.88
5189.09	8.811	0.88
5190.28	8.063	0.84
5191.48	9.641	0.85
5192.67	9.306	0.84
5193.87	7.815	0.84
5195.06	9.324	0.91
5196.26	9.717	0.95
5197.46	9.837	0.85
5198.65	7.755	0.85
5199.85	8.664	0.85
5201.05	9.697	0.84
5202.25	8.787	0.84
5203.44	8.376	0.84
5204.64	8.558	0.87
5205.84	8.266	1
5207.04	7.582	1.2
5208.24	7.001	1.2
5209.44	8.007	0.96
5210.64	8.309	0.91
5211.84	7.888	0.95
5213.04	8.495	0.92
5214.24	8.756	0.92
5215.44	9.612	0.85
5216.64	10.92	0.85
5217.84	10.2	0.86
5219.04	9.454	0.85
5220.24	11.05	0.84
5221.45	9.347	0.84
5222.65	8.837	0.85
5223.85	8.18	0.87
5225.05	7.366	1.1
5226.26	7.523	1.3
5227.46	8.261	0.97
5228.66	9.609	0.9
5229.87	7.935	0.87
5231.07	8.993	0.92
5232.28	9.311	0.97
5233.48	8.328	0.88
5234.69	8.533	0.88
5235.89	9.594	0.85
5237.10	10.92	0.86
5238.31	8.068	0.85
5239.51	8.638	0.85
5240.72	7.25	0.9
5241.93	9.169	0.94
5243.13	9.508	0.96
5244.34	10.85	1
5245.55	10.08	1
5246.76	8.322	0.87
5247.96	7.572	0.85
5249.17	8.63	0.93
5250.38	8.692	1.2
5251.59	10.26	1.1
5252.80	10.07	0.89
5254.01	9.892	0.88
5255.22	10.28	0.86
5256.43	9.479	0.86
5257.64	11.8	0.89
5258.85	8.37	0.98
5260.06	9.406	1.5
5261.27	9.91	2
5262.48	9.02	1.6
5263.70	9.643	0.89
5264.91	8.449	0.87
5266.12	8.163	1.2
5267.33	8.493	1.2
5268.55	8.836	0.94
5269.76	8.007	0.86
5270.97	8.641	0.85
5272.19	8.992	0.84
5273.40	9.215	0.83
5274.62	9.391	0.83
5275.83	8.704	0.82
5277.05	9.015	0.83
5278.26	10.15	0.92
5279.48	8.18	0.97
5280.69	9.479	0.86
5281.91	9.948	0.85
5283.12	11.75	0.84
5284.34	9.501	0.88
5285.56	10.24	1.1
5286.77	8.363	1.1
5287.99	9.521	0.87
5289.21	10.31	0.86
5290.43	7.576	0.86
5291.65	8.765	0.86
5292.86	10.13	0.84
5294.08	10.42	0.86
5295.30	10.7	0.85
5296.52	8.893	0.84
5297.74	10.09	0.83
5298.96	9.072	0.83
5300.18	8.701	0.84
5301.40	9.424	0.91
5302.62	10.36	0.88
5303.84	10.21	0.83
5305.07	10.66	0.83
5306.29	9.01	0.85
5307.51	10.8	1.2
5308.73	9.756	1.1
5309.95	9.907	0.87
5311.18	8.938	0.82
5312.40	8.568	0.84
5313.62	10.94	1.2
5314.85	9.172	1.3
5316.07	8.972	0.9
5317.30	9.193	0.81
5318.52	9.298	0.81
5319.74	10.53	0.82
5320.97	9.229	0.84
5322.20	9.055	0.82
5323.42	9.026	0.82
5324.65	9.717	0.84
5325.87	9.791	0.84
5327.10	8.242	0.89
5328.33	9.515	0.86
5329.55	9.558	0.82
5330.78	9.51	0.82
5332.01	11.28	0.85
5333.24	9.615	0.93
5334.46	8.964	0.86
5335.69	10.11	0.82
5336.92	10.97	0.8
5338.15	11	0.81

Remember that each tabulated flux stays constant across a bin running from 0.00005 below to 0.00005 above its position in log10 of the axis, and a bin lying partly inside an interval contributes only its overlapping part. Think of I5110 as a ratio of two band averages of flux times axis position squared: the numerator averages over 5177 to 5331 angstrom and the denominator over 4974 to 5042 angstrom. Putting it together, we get 1.0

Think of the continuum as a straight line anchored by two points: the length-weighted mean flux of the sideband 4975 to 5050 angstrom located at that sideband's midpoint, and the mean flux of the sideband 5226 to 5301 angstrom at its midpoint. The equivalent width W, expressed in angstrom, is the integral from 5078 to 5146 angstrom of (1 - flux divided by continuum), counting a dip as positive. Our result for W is 4.43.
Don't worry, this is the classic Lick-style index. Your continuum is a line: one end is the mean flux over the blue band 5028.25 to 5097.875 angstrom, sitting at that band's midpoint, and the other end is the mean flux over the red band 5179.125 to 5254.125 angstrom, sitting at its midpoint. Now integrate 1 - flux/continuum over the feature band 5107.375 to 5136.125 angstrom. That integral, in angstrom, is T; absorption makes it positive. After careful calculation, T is 0.9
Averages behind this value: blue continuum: 9.25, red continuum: 8.86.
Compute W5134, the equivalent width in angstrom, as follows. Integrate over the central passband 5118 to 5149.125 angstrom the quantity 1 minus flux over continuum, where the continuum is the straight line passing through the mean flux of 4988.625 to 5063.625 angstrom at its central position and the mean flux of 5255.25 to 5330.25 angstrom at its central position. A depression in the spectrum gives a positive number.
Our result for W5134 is 2.7 angstrom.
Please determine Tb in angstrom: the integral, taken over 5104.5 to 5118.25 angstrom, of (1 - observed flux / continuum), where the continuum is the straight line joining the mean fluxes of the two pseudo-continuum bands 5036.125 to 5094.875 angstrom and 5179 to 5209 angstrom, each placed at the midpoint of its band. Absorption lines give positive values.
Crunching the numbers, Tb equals 0.4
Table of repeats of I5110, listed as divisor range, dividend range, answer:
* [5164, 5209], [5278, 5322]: 1.19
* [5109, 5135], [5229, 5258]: 1.10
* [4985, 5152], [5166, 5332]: 1.04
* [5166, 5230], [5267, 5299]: 1.12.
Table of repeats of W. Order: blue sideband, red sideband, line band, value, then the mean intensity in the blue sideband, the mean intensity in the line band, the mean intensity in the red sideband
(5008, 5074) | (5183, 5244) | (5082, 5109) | 0.3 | 9.37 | 9.09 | 8.77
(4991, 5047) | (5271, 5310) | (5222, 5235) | 1.7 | 9.99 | 8.45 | 9.58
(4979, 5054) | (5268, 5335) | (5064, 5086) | 1.3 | 9.75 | 9.14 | 9.49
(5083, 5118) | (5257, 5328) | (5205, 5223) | 0.6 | 8.97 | 8.91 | 9.43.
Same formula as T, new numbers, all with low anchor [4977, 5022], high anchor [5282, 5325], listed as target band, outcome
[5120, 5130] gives 1.2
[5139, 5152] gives 1.7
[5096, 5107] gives 1.7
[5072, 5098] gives 1.9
